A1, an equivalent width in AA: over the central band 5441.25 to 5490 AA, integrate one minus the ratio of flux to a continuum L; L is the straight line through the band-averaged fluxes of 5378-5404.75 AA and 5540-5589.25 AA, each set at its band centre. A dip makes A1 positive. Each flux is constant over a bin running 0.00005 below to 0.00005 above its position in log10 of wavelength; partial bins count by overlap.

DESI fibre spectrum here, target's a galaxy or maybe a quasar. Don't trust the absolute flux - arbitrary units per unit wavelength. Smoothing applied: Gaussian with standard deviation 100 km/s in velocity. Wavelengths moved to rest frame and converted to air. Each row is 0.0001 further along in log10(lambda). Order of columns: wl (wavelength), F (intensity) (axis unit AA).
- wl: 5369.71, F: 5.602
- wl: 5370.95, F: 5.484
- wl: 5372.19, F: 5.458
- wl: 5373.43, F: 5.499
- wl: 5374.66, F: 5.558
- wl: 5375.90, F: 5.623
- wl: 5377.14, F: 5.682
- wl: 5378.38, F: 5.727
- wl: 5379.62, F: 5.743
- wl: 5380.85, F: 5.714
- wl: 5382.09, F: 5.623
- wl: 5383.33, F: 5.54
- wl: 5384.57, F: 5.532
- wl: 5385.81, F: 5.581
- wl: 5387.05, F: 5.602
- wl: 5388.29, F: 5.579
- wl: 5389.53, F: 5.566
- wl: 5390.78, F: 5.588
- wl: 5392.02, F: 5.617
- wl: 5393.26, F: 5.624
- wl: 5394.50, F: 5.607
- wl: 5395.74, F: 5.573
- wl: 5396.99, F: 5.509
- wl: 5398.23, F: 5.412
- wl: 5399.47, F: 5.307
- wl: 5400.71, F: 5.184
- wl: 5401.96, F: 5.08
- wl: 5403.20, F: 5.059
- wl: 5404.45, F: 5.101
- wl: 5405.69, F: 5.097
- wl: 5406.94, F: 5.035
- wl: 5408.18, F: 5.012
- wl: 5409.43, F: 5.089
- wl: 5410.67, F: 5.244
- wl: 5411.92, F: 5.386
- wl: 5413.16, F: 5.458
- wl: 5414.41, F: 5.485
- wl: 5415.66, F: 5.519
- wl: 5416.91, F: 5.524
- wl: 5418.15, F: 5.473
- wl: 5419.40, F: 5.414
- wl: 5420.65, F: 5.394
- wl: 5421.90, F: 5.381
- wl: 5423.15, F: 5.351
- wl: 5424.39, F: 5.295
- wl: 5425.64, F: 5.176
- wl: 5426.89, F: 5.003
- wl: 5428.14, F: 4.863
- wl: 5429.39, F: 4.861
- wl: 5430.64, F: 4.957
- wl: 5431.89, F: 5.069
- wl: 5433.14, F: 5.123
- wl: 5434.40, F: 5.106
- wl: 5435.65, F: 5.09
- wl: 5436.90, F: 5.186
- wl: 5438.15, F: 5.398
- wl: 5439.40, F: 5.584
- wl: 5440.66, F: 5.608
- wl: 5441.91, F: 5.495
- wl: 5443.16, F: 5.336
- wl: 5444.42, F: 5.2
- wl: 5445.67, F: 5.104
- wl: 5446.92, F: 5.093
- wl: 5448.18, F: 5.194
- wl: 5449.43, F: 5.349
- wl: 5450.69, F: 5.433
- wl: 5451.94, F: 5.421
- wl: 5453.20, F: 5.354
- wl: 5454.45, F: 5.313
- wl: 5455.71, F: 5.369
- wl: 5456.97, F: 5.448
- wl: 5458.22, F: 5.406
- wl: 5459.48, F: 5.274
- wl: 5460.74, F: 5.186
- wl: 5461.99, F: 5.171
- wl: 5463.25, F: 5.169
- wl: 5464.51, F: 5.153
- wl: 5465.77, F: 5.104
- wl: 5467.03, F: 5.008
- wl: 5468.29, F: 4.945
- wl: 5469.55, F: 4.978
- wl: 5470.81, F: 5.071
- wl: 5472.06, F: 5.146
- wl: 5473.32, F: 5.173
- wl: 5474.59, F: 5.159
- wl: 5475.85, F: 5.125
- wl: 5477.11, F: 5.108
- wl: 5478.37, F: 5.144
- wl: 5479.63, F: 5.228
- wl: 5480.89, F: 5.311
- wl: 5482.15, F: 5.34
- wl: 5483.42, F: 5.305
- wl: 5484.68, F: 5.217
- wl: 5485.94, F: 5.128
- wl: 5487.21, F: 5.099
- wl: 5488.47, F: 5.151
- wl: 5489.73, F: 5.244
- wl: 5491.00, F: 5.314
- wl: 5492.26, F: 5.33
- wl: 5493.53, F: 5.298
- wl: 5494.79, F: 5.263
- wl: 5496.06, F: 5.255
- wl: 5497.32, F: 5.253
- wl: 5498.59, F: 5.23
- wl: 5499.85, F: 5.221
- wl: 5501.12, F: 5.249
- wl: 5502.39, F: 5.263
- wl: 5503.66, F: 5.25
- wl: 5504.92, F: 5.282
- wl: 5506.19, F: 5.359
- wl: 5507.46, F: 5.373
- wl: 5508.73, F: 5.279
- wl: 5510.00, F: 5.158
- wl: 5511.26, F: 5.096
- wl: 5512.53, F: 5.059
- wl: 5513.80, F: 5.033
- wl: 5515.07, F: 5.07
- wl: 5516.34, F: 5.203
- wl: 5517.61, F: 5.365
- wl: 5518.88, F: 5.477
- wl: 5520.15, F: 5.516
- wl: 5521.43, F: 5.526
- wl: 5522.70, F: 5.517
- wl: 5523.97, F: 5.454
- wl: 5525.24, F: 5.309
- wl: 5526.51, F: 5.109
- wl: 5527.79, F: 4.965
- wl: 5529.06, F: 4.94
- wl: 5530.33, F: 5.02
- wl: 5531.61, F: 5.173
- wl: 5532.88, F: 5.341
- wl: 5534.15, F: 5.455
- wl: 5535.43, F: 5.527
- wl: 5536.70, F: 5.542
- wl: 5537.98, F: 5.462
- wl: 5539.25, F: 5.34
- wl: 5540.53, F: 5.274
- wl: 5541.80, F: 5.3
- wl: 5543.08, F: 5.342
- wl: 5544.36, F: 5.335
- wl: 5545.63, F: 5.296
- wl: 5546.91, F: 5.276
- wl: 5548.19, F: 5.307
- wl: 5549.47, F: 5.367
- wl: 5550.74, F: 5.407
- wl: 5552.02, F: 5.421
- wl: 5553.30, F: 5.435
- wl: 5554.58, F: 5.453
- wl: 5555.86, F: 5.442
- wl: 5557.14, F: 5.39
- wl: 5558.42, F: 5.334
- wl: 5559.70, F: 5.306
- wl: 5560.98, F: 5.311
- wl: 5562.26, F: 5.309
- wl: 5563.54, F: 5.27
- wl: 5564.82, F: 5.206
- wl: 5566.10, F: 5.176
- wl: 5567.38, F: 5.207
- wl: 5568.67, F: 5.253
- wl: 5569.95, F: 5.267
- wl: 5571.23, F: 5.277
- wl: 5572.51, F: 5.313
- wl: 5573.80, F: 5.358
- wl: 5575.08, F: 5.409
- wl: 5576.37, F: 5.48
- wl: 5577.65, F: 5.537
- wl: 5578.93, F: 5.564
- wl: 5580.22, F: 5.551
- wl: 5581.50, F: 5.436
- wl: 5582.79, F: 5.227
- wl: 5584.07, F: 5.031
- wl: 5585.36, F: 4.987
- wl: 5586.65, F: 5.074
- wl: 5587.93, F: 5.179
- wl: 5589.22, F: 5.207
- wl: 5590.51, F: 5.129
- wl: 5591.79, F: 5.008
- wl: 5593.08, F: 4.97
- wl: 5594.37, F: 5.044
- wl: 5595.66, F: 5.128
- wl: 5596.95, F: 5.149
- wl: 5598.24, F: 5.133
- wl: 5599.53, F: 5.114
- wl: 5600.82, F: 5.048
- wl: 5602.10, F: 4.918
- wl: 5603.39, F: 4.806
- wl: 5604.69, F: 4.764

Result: 1.8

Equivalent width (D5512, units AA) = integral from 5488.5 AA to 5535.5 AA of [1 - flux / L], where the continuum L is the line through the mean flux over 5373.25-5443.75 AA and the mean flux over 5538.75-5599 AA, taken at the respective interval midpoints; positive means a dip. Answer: 0.5 AA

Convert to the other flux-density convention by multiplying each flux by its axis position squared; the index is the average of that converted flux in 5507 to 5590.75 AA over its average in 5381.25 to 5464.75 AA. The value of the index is 1.04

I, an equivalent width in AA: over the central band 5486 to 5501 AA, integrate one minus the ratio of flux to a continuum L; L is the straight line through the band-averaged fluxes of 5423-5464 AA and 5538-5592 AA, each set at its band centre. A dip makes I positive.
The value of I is 0.1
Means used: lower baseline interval 5.24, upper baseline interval 5.31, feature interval 5.24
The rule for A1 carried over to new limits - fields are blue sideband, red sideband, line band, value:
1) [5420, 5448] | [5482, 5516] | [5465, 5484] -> 0.3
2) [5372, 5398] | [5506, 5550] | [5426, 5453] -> 1.3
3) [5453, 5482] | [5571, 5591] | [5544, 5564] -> -0.3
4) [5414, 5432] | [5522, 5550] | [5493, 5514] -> 0.2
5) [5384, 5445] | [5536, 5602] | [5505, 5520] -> 0.2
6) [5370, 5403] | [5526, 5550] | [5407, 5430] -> 0.9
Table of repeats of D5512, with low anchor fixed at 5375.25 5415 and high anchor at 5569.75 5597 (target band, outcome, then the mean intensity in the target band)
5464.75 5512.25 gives 1.25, 5.2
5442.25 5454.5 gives 0.22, 5.29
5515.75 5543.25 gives -0.14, 5.32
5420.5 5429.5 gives 0.39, 5.17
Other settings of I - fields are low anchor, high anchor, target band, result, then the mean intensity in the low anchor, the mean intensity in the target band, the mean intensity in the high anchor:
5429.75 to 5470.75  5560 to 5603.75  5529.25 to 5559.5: -0.8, 5.23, 5.35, 5.21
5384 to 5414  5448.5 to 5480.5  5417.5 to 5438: 0.5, 5.37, 5.18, 5.21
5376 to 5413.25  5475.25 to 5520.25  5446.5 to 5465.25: 0.1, 5.43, 5.29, 5.24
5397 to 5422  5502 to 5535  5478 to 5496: 0.1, 5.29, 5.24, 5.26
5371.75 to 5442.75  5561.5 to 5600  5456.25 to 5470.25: 0.4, 5.37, 5.17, 5.23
